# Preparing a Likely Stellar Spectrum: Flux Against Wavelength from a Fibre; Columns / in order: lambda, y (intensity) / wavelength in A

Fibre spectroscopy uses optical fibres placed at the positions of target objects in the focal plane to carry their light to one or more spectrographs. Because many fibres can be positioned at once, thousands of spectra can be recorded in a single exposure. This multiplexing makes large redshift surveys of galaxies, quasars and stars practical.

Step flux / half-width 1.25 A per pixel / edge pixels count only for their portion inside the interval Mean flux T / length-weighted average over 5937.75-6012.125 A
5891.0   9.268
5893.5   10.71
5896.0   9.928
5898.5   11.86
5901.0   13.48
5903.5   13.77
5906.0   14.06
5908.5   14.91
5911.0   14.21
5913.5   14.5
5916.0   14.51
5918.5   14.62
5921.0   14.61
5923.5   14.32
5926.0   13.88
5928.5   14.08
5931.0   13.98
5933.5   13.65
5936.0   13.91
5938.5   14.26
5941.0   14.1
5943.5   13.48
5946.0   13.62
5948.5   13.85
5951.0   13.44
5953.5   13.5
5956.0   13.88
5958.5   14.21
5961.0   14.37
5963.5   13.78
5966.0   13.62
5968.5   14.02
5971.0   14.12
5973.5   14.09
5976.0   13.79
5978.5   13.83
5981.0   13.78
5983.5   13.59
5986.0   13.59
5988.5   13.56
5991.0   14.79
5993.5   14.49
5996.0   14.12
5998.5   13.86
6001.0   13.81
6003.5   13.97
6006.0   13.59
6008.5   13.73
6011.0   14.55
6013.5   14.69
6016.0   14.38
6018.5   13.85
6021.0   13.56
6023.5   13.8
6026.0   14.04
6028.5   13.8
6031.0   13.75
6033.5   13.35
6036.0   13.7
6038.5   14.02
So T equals 13.9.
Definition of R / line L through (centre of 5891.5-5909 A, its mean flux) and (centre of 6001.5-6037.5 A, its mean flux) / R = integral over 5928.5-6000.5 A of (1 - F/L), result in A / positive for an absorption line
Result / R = -3.71 A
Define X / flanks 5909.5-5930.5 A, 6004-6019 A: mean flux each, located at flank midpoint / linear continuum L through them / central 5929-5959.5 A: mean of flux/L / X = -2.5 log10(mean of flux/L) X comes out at 0.04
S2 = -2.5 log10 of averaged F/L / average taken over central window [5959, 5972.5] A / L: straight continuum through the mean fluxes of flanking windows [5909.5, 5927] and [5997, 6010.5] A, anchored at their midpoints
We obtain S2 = 0.01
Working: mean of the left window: 14.4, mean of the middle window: 14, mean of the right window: 13.8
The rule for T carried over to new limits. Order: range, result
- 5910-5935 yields 14.2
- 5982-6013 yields 14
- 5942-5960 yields 13.7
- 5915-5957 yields 14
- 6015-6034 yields 13.8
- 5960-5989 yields 13.8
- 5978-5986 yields 13.7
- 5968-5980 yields 14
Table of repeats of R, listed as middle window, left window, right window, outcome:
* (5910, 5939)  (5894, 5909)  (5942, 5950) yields -2.1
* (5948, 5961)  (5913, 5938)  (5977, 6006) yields 0.2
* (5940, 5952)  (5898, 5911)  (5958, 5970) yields 0.2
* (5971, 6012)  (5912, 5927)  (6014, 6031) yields 0.4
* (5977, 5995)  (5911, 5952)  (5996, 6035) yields 0.0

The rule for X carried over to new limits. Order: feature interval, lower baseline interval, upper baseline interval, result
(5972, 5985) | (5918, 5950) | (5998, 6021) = 0.02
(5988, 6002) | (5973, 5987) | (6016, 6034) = -0.03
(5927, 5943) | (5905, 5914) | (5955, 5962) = 0.02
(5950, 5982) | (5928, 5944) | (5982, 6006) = 0.00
